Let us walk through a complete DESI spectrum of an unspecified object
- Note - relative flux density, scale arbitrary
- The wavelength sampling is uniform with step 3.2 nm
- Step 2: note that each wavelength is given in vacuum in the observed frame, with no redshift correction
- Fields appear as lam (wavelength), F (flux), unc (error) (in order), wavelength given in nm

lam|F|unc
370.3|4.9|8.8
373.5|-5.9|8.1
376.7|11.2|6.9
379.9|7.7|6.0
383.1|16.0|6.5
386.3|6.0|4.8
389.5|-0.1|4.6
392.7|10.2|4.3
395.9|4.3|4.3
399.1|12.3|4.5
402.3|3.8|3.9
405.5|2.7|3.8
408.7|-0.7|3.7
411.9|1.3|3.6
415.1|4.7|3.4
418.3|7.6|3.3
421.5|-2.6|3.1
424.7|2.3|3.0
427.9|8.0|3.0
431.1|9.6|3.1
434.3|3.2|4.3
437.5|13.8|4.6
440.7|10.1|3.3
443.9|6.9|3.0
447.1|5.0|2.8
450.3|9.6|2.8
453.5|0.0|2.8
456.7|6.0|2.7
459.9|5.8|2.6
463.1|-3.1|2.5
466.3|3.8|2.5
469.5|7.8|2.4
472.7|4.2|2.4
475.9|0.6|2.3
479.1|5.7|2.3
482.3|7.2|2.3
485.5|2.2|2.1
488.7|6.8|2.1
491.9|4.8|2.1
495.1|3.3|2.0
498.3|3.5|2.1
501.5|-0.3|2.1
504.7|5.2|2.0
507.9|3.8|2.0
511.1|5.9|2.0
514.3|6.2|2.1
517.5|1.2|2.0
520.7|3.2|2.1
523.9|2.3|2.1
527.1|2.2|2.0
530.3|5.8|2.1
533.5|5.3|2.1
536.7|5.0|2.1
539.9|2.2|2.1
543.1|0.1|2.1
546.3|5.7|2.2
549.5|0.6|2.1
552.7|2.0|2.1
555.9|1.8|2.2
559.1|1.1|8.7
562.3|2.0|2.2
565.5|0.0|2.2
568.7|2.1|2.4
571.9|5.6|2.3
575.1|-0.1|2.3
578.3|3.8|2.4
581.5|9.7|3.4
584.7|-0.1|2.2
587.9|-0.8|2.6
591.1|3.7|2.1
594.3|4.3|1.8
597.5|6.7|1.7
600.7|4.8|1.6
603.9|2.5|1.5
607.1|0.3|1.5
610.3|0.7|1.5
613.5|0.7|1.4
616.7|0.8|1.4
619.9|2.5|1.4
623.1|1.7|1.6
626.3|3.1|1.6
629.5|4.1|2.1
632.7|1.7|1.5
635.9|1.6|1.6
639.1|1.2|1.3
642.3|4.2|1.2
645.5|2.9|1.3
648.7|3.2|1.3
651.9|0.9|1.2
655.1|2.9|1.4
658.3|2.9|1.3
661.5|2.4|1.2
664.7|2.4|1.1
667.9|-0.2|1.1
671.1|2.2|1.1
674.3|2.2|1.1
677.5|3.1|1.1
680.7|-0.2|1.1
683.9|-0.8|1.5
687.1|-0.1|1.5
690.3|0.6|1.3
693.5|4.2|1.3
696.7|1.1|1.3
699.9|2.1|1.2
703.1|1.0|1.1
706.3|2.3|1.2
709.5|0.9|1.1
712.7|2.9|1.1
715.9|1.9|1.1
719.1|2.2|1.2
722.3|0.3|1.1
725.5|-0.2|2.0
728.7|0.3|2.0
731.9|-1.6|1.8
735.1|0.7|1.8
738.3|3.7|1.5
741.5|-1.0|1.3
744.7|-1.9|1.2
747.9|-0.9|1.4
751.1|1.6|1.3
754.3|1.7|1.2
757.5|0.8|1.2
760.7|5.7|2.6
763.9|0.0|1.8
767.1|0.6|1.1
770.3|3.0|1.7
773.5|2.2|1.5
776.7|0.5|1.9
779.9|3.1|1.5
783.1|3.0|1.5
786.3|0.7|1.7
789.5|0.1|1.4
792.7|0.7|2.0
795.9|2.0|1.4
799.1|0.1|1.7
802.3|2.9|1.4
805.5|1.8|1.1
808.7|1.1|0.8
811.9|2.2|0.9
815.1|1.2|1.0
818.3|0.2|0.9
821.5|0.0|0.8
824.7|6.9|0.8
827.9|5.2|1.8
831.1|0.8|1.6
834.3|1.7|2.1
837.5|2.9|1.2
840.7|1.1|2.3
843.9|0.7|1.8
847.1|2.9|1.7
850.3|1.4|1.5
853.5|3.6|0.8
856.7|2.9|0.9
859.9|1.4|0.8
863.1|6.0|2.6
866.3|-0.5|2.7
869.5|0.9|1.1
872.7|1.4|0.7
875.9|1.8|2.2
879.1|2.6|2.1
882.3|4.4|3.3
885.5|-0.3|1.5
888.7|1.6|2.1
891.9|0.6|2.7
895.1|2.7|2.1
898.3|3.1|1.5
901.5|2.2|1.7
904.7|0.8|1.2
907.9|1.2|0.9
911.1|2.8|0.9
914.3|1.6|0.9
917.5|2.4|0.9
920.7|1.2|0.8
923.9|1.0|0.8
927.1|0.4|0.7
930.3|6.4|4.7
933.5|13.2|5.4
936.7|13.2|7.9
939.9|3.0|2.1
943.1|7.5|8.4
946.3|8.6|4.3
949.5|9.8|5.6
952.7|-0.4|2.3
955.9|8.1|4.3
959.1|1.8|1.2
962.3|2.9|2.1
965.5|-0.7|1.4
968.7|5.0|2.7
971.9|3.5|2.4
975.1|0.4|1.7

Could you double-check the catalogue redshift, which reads 1.215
